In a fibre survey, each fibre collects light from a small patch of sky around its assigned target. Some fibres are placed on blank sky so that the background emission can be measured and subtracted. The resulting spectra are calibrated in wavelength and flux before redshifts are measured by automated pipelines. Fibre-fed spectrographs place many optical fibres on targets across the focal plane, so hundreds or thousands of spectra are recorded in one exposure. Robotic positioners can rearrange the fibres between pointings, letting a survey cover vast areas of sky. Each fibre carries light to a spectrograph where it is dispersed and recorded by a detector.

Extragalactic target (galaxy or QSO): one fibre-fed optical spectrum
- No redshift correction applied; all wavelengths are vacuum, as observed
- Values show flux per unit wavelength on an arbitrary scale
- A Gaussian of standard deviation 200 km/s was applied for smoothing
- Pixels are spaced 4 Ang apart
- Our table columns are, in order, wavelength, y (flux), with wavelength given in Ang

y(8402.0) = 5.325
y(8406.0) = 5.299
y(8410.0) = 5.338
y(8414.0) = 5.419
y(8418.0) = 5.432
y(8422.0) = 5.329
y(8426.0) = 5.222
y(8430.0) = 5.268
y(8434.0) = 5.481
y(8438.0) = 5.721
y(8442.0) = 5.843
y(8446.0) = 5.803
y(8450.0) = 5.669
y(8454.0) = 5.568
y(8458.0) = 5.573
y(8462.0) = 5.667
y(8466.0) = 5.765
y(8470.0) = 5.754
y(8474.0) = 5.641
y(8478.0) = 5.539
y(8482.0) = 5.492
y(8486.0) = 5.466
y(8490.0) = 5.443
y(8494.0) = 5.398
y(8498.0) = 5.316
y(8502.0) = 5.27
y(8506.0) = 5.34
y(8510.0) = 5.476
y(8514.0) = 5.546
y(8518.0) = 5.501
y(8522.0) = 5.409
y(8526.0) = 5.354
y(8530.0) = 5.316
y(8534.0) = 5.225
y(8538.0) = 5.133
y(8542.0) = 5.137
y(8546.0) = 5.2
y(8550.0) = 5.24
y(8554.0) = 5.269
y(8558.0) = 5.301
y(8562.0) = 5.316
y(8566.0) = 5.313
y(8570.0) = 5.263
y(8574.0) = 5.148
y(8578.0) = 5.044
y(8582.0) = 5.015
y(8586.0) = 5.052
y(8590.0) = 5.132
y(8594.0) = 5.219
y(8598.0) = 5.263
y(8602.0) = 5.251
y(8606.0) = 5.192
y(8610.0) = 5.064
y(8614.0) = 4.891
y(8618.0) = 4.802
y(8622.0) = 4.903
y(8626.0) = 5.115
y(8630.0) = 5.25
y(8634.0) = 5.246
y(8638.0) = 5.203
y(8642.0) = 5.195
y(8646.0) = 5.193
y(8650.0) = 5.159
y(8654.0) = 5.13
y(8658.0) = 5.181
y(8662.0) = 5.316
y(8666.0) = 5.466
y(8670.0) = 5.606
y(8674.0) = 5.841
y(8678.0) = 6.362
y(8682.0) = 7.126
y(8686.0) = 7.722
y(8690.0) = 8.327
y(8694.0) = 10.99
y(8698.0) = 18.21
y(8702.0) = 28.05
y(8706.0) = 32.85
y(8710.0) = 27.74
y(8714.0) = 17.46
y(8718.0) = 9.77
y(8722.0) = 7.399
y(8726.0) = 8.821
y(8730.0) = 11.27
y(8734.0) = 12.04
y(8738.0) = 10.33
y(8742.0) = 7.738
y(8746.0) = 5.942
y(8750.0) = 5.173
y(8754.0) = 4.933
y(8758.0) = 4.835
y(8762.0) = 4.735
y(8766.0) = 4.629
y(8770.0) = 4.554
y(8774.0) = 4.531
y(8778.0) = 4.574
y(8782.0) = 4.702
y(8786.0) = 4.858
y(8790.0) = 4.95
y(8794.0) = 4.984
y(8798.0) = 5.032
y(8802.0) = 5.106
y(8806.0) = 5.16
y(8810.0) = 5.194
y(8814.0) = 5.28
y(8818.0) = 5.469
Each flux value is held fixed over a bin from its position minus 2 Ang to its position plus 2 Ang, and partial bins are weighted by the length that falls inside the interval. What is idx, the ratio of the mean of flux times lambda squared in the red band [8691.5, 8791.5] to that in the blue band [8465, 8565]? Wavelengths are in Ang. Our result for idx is 2.04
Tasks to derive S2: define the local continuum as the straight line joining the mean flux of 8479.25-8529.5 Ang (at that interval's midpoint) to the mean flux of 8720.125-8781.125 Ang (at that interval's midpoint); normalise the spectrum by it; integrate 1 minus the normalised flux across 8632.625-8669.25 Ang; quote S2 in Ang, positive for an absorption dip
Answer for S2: 5.6 Ang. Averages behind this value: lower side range 5.42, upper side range 6.73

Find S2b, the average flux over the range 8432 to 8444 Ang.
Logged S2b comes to 5.68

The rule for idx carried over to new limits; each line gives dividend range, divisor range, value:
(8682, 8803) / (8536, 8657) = 1.95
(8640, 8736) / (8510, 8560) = 2.14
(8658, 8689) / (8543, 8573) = 1.21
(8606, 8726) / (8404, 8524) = 1.77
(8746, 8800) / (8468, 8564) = 0.96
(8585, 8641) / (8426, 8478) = 0.94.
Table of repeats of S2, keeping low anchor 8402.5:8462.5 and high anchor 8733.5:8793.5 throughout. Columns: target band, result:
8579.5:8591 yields 1.12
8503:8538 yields 1.15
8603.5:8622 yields 2.10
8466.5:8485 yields -0.28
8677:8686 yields -2.12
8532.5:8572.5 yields 2.46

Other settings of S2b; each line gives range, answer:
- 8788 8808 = 5.05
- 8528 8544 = 5.2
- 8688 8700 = 12.5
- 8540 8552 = 5.19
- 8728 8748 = 9.46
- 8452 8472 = 5.67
